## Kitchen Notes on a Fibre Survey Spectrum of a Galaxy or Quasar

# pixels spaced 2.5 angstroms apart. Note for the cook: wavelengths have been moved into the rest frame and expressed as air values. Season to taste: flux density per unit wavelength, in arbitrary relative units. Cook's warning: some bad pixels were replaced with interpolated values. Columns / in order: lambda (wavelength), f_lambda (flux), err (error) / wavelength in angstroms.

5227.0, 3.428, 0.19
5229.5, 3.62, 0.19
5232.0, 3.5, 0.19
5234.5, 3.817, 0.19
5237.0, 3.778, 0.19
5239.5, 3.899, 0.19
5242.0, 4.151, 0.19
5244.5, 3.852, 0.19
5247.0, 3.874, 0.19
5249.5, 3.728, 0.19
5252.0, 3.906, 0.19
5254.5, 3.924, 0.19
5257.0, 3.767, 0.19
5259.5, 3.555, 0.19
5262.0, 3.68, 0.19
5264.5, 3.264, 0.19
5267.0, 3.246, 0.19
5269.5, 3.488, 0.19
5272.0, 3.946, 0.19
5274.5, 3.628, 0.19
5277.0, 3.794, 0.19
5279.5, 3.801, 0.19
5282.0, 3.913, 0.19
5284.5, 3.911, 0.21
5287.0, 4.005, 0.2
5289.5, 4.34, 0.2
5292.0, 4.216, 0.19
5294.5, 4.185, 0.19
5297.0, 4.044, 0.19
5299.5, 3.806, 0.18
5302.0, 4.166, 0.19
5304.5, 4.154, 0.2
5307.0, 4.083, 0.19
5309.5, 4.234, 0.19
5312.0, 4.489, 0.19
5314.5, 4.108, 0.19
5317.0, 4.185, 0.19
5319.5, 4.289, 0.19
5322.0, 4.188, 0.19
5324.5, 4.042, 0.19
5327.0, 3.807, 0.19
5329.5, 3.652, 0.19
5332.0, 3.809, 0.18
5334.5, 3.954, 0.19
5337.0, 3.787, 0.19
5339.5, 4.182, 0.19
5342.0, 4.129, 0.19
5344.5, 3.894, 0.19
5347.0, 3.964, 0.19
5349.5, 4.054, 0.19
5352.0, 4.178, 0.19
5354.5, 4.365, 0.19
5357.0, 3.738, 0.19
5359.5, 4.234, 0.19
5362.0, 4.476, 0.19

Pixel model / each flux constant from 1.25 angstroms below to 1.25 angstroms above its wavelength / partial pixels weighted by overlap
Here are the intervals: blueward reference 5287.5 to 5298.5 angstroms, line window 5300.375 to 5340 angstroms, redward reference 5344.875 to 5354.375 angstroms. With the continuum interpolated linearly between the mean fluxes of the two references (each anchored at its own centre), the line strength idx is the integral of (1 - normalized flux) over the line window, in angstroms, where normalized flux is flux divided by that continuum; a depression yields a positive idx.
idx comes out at 0.63 angstroms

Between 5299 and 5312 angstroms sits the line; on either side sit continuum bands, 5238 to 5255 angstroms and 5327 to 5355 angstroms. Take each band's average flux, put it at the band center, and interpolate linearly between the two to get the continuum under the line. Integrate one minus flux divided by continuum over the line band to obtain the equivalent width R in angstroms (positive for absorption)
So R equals -0.64 angstroms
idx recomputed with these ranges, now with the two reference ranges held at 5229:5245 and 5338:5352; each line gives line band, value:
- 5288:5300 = -0.6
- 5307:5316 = -0.6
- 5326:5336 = 0.5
